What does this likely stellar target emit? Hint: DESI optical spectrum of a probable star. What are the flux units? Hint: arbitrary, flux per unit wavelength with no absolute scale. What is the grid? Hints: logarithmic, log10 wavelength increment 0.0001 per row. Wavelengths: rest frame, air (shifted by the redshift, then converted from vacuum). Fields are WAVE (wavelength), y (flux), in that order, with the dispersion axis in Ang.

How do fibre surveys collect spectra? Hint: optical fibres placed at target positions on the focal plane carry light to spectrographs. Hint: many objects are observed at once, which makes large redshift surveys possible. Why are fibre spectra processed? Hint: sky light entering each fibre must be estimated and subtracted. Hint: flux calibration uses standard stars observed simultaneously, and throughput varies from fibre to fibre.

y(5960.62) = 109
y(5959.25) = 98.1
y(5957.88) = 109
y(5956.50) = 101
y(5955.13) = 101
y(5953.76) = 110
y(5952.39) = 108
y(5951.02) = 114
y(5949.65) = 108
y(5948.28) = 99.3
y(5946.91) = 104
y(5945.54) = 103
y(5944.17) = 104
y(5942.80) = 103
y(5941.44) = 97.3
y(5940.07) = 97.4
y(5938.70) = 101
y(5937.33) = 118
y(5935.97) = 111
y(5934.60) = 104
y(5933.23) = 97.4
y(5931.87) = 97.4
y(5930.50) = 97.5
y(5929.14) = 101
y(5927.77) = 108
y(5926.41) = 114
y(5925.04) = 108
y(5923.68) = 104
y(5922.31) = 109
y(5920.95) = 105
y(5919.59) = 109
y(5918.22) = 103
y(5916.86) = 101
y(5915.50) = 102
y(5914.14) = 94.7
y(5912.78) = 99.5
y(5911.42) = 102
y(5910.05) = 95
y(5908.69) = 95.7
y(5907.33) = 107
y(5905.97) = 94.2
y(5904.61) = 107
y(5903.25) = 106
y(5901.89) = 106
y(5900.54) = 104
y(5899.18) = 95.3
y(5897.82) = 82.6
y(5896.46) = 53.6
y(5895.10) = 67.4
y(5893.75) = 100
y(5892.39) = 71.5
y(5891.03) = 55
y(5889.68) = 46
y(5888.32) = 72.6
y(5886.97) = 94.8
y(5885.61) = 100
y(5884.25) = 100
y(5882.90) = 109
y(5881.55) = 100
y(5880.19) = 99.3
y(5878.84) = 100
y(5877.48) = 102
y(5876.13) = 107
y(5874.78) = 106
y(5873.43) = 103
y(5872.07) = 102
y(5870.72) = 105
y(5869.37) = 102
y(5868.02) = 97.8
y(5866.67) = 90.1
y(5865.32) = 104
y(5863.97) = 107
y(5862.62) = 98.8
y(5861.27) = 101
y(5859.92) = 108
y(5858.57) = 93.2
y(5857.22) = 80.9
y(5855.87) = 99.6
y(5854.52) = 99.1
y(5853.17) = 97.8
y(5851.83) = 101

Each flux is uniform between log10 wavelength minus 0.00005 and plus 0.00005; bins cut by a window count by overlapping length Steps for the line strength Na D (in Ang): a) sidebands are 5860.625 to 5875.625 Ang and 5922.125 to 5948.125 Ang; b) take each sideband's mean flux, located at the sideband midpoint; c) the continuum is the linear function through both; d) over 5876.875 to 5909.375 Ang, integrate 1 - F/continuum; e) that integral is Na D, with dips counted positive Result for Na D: 3.8 Ang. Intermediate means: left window 102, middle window 90.4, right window 104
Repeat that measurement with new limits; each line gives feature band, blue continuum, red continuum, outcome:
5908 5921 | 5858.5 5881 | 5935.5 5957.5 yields 0.4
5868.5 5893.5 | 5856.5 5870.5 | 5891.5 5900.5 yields -1.3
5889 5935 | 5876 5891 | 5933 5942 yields 1.4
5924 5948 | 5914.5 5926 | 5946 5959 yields 0.4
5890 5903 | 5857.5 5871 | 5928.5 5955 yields 2.6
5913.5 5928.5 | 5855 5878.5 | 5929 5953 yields -0.4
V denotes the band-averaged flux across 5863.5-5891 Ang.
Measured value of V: 96.3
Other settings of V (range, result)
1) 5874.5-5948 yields 97.6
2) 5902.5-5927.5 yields 103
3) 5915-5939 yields 105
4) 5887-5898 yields 69.5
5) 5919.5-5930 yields 107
